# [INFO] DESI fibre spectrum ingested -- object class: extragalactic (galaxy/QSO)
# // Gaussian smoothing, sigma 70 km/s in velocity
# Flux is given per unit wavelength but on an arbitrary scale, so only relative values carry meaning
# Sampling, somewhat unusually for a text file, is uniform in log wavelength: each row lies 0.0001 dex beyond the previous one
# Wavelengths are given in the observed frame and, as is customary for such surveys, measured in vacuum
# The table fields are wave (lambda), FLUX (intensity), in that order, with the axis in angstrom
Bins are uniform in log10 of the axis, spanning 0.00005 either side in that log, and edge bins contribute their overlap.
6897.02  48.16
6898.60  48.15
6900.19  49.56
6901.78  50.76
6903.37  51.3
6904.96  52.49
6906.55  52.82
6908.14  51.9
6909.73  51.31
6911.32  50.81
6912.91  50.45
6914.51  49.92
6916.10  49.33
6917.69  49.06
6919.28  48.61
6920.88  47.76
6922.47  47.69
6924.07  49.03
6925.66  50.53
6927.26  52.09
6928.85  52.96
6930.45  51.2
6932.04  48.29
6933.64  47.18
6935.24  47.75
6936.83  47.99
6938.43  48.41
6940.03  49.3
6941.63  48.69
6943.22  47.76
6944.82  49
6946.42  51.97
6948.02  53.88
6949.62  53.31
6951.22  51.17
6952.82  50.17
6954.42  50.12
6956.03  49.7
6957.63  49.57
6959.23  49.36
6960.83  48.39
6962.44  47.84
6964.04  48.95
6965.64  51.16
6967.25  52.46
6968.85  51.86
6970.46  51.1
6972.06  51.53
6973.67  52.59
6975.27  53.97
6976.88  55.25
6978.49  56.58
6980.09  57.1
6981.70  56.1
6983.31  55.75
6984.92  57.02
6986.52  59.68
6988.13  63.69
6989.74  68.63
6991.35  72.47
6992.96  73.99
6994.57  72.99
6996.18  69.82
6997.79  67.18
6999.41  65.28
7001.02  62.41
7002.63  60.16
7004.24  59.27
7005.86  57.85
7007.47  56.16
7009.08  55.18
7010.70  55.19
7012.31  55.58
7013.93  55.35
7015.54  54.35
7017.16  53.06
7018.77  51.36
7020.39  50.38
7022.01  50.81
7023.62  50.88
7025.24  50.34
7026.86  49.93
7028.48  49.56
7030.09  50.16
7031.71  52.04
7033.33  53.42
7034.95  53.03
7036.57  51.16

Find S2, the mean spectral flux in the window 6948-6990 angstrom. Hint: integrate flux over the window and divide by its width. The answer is 53.4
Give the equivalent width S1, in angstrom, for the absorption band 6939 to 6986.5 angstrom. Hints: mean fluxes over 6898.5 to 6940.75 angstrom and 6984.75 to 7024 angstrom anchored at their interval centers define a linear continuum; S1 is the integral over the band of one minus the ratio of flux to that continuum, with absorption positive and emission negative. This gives 2.8 angstrom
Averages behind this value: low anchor 49.9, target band 51.9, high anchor 60.1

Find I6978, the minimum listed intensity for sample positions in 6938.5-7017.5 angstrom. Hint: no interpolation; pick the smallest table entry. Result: 47.76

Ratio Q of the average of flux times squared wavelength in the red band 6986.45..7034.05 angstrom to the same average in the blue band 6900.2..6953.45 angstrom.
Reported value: 1.2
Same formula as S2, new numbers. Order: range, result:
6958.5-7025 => 57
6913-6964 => 49.6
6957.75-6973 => 50.3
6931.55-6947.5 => 48.7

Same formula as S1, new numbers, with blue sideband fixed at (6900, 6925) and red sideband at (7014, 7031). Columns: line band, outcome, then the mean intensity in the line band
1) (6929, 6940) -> 0.4 angstrom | 48.8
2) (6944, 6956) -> -0.2 angstrom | 51.2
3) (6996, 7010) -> -2.7 angstrom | 61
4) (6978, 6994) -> -3.6 angstrom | 62.4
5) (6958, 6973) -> 0.1 angstrom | 50.3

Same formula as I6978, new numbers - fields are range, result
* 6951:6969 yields 47.84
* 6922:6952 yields 47.18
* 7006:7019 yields 51.36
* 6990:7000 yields 65.28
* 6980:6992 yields 55.75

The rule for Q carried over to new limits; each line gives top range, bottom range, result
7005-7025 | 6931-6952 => 1.11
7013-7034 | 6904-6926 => 1.06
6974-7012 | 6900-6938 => 1.25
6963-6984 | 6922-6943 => 1.09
